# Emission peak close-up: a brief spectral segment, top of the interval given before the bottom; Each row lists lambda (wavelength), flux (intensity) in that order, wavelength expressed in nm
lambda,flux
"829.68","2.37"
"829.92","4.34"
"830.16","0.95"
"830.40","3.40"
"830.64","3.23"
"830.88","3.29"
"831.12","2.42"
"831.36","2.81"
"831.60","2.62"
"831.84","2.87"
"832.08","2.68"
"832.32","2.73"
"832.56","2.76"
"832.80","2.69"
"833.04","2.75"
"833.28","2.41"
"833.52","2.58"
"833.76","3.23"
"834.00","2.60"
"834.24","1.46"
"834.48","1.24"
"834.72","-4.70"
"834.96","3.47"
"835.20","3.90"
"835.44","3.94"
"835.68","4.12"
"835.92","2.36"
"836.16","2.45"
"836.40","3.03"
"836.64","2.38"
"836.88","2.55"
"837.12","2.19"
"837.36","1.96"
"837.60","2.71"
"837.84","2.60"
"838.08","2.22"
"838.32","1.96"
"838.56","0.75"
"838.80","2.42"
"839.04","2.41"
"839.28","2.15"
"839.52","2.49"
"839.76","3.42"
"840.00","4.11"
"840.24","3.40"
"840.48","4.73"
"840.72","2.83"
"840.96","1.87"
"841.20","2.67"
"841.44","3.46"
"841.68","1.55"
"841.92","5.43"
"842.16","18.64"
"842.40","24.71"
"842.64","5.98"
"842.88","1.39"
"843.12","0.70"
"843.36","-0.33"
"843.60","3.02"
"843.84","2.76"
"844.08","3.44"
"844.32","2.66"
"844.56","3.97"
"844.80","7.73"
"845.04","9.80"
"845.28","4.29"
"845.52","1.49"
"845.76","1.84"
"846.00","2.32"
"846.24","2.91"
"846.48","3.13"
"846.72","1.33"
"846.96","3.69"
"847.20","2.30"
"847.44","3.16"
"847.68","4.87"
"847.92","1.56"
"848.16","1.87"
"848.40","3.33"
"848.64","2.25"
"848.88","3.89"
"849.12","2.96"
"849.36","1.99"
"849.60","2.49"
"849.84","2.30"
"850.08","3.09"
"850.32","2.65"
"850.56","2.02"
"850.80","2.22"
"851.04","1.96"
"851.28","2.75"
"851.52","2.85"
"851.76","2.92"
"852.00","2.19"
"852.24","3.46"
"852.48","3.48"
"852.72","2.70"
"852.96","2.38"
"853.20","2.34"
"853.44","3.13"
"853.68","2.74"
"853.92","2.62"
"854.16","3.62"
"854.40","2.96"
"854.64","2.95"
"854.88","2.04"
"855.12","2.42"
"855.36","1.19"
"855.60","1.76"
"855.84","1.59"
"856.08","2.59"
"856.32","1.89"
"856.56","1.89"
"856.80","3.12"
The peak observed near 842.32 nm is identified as H-alpha 6563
